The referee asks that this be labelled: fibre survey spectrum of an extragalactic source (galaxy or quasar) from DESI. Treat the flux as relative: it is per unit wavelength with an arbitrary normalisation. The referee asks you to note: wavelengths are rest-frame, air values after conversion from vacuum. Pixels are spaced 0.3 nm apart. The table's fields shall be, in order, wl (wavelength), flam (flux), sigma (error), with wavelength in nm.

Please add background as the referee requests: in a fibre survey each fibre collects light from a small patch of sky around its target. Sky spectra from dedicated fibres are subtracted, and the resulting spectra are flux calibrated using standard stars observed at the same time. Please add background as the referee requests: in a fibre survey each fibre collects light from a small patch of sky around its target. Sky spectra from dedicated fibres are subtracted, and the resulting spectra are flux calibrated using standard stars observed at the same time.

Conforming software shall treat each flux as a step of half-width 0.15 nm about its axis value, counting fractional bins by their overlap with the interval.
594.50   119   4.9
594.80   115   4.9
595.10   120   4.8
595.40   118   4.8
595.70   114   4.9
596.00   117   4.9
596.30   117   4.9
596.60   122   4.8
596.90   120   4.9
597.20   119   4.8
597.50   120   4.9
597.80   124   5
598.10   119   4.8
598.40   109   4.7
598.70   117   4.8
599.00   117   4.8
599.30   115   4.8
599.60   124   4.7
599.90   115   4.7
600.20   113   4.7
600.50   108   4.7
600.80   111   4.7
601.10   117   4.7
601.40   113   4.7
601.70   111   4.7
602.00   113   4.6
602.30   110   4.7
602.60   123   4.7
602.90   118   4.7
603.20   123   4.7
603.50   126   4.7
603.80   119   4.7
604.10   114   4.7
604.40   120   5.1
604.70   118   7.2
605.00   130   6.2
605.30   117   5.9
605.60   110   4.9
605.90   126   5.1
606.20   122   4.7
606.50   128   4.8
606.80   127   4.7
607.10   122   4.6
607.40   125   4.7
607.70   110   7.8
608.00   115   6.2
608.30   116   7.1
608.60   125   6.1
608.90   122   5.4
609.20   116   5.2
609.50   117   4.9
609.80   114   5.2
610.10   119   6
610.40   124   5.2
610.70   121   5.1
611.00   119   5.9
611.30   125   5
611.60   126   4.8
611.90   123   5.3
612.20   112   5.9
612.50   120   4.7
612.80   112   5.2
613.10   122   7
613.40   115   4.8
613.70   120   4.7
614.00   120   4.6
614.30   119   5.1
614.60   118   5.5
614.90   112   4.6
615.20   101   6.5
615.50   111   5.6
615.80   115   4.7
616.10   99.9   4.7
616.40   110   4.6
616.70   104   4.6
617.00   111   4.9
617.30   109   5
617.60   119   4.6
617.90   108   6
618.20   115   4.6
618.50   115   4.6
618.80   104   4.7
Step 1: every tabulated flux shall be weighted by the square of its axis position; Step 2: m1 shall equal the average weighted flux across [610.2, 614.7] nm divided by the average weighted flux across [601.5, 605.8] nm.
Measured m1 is 1.04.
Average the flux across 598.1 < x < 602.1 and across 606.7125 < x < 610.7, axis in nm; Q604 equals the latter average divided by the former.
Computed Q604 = 1.0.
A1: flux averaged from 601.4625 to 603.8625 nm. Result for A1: 118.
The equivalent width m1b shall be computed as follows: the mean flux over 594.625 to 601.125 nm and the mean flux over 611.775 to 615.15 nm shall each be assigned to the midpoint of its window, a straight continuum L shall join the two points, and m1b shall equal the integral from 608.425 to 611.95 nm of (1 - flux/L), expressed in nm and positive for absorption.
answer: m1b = -0.12 nm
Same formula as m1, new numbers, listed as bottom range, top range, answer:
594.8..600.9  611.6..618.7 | 1.03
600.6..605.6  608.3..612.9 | 1.04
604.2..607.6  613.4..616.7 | 0.95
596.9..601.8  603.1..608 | 1.06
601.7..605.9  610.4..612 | 1.06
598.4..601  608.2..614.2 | 1.08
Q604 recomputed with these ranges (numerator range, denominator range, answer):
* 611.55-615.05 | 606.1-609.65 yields 0.98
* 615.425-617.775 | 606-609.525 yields 0.91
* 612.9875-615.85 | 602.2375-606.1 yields 0.96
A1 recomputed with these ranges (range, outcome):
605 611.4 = 120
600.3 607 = 118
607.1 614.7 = 119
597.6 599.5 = 117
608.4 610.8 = 120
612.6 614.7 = 118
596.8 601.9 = 116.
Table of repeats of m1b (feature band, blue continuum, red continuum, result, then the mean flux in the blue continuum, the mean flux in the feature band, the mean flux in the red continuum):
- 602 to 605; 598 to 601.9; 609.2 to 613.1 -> -0.084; 114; 119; 119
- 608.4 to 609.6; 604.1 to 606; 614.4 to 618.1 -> -0.039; 120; 120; 110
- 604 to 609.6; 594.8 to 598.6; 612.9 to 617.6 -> -0.240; 118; 120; 113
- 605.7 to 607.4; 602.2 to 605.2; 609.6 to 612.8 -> -0.063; 120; 125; 120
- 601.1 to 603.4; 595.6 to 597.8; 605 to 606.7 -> 0.084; 119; 116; 122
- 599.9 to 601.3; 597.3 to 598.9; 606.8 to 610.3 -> 0.065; 118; 113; 119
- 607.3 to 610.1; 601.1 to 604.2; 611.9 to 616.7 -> -0.057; 117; 118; 114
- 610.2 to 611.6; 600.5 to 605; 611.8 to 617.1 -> -0.097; 117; 123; 114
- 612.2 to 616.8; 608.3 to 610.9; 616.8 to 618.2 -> 0.059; 120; 113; 112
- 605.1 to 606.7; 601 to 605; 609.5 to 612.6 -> -0.033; 118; 121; 120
